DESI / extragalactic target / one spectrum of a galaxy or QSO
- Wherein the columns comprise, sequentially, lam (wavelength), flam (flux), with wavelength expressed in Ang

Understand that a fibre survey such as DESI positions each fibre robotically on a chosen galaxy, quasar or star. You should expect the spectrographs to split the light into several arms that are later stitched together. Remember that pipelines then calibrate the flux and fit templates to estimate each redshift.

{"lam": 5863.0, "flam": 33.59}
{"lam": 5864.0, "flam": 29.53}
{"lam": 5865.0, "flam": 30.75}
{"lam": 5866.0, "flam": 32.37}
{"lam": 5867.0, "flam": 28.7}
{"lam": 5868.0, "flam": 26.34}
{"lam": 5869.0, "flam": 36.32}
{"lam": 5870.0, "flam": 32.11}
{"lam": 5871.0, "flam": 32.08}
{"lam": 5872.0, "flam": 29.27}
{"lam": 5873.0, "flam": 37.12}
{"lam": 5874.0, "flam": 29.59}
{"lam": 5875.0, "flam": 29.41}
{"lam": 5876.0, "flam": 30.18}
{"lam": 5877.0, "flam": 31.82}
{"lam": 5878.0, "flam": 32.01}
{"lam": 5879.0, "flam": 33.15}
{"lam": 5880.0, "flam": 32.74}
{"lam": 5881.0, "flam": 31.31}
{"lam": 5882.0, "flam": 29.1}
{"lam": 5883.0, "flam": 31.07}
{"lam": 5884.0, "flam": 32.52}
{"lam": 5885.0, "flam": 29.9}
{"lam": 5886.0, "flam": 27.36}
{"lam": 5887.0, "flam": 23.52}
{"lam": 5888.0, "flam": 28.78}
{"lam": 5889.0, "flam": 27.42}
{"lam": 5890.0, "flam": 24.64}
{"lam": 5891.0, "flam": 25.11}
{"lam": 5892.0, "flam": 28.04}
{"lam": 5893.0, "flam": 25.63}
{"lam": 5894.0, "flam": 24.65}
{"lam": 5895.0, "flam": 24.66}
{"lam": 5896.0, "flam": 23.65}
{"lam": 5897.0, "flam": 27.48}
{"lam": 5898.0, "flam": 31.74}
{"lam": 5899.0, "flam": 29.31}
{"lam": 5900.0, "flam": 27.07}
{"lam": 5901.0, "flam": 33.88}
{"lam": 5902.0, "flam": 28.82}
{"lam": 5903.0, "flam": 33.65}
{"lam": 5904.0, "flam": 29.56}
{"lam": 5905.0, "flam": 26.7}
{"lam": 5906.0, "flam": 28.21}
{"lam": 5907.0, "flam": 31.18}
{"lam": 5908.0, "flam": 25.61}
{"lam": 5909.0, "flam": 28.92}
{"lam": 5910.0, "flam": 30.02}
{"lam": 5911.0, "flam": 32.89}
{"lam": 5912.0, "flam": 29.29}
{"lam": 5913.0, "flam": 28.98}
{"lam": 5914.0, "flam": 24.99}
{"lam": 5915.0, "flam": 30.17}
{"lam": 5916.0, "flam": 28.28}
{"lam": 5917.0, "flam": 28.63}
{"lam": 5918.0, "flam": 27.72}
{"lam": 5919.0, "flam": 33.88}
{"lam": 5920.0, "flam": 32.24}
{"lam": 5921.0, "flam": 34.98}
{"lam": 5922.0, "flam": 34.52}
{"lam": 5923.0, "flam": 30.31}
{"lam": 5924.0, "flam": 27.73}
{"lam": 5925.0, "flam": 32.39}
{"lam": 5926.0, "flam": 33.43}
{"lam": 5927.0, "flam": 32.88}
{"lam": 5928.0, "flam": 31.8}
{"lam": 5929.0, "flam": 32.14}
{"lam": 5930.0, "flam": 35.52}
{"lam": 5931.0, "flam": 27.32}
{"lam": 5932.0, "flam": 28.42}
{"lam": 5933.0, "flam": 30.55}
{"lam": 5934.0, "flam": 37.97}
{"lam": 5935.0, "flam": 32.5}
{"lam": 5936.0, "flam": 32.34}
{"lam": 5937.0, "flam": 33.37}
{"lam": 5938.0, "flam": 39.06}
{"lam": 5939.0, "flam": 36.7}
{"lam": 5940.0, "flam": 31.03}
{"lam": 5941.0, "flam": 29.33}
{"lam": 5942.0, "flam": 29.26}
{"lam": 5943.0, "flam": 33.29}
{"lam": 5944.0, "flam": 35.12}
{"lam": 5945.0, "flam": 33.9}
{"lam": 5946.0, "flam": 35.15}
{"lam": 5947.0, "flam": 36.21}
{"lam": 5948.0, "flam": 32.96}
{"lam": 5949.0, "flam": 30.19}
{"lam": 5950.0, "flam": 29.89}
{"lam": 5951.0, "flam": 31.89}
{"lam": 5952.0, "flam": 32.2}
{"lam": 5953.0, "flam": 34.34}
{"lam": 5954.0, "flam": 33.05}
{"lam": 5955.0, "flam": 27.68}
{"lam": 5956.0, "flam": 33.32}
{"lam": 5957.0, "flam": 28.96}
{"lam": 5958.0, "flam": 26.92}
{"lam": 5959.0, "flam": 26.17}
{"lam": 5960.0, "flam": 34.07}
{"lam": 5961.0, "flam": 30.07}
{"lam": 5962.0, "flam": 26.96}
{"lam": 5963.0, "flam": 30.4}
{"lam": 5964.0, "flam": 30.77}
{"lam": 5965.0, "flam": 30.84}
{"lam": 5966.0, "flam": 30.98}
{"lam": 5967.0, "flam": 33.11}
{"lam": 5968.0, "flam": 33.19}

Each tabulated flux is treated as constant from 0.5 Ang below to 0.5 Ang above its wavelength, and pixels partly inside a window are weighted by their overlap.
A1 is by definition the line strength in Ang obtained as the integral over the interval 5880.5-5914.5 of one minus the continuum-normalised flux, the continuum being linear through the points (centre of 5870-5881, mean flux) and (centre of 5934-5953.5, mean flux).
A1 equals 4.02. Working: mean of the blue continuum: 31.7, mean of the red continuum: 33.2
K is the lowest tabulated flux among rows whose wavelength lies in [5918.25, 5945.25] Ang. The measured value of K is 27.32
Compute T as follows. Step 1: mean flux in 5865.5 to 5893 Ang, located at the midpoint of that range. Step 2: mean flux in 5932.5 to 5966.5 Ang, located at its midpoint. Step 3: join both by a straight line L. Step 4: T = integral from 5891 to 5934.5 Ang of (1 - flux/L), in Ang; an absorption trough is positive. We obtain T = 1.6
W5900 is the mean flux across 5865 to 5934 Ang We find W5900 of 29.9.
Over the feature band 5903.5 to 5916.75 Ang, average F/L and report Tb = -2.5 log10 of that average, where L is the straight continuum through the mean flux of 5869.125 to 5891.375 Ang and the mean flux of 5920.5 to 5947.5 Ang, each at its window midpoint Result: 0.10 mag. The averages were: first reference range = 30.1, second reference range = 32.9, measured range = 28.8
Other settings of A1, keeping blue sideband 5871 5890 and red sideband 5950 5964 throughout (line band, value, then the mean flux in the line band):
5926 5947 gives -1.8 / 33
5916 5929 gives -0.5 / 31.6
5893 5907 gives 0.9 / 28.4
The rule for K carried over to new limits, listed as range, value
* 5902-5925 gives 24.99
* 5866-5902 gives 23.52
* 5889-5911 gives 23.65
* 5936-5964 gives 26.17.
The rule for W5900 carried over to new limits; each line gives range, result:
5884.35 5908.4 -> 27.8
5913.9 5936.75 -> 31.5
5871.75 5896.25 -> 29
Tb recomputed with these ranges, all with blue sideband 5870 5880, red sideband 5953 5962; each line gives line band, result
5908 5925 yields 0.026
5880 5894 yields 0.124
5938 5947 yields -0.105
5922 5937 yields -0.045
